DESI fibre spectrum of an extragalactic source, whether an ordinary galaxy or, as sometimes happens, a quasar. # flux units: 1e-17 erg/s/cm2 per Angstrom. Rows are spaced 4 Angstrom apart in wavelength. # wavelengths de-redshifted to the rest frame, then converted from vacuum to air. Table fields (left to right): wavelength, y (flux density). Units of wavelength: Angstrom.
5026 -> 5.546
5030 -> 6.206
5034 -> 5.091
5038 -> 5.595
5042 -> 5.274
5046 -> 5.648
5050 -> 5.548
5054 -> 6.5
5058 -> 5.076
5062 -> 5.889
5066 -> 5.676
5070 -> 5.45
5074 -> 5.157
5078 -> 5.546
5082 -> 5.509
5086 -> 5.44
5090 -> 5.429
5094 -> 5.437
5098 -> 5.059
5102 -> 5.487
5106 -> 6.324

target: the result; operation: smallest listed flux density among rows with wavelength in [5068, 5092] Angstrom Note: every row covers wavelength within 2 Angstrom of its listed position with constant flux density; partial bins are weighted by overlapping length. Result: 5.157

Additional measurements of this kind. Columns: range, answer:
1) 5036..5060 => 5.076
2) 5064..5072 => 5.45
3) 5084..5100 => 5.059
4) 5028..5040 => 5.091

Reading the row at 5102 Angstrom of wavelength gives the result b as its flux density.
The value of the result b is 5.487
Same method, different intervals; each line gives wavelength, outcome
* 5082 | 5.509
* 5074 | 5.157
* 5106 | 6.324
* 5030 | 6.206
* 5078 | 5.546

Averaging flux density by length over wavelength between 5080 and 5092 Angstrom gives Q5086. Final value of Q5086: 5.46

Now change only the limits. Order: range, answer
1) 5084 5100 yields 5.34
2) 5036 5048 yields 5.51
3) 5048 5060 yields 5.71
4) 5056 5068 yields 5.55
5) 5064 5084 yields 5.47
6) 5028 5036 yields 5.65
